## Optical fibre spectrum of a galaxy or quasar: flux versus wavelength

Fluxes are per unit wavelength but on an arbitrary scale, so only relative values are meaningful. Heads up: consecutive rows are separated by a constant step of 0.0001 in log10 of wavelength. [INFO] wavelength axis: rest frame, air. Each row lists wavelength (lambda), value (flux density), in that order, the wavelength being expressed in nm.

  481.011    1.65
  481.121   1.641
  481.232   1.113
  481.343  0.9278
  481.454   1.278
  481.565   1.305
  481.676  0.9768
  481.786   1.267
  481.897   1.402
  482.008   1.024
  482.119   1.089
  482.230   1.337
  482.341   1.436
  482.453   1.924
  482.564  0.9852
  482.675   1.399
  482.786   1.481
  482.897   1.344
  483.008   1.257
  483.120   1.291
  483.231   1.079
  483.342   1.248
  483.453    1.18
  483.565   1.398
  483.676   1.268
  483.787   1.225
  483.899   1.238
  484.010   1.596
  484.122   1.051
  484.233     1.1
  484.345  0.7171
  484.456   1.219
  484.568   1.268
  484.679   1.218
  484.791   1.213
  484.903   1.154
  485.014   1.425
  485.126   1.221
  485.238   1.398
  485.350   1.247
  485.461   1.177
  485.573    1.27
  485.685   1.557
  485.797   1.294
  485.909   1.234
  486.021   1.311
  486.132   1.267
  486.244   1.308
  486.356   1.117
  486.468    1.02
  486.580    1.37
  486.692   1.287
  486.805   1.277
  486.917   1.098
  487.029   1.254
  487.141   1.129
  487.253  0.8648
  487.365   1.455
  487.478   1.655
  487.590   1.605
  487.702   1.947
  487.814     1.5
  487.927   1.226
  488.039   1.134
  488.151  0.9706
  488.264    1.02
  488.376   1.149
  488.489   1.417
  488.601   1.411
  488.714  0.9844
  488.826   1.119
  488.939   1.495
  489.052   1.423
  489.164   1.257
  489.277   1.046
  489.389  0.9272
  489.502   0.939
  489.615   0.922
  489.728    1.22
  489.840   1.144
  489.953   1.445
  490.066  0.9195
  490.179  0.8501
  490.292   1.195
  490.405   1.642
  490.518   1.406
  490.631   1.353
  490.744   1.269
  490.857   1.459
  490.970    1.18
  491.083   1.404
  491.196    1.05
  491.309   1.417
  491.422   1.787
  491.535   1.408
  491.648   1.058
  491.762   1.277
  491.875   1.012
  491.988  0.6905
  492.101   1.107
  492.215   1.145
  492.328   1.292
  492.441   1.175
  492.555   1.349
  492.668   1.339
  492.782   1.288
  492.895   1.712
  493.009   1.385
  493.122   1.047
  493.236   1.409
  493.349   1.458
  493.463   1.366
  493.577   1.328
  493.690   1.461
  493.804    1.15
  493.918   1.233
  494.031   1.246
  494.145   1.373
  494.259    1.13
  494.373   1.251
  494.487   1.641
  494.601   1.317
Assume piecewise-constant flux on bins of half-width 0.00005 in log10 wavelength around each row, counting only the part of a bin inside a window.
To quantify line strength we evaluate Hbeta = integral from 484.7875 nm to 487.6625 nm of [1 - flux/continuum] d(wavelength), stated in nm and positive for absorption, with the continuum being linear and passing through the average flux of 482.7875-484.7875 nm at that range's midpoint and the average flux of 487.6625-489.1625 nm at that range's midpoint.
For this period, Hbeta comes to -0.06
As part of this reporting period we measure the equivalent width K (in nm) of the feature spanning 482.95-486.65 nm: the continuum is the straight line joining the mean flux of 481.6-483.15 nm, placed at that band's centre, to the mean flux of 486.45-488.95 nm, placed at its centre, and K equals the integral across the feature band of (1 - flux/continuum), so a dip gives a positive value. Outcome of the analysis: 0.14 nm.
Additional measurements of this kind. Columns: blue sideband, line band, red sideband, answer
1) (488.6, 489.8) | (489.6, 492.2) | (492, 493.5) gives -0.03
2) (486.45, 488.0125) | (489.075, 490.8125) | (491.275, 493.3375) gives 0.17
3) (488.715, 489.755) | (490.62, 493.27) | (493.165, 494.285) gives -0.06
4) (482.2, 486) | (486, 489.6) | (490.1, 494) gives 0.10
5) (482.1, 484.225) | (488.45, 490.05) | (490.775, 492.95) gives 0.12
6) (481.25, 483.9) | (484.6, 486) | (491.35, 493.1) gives -0.02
